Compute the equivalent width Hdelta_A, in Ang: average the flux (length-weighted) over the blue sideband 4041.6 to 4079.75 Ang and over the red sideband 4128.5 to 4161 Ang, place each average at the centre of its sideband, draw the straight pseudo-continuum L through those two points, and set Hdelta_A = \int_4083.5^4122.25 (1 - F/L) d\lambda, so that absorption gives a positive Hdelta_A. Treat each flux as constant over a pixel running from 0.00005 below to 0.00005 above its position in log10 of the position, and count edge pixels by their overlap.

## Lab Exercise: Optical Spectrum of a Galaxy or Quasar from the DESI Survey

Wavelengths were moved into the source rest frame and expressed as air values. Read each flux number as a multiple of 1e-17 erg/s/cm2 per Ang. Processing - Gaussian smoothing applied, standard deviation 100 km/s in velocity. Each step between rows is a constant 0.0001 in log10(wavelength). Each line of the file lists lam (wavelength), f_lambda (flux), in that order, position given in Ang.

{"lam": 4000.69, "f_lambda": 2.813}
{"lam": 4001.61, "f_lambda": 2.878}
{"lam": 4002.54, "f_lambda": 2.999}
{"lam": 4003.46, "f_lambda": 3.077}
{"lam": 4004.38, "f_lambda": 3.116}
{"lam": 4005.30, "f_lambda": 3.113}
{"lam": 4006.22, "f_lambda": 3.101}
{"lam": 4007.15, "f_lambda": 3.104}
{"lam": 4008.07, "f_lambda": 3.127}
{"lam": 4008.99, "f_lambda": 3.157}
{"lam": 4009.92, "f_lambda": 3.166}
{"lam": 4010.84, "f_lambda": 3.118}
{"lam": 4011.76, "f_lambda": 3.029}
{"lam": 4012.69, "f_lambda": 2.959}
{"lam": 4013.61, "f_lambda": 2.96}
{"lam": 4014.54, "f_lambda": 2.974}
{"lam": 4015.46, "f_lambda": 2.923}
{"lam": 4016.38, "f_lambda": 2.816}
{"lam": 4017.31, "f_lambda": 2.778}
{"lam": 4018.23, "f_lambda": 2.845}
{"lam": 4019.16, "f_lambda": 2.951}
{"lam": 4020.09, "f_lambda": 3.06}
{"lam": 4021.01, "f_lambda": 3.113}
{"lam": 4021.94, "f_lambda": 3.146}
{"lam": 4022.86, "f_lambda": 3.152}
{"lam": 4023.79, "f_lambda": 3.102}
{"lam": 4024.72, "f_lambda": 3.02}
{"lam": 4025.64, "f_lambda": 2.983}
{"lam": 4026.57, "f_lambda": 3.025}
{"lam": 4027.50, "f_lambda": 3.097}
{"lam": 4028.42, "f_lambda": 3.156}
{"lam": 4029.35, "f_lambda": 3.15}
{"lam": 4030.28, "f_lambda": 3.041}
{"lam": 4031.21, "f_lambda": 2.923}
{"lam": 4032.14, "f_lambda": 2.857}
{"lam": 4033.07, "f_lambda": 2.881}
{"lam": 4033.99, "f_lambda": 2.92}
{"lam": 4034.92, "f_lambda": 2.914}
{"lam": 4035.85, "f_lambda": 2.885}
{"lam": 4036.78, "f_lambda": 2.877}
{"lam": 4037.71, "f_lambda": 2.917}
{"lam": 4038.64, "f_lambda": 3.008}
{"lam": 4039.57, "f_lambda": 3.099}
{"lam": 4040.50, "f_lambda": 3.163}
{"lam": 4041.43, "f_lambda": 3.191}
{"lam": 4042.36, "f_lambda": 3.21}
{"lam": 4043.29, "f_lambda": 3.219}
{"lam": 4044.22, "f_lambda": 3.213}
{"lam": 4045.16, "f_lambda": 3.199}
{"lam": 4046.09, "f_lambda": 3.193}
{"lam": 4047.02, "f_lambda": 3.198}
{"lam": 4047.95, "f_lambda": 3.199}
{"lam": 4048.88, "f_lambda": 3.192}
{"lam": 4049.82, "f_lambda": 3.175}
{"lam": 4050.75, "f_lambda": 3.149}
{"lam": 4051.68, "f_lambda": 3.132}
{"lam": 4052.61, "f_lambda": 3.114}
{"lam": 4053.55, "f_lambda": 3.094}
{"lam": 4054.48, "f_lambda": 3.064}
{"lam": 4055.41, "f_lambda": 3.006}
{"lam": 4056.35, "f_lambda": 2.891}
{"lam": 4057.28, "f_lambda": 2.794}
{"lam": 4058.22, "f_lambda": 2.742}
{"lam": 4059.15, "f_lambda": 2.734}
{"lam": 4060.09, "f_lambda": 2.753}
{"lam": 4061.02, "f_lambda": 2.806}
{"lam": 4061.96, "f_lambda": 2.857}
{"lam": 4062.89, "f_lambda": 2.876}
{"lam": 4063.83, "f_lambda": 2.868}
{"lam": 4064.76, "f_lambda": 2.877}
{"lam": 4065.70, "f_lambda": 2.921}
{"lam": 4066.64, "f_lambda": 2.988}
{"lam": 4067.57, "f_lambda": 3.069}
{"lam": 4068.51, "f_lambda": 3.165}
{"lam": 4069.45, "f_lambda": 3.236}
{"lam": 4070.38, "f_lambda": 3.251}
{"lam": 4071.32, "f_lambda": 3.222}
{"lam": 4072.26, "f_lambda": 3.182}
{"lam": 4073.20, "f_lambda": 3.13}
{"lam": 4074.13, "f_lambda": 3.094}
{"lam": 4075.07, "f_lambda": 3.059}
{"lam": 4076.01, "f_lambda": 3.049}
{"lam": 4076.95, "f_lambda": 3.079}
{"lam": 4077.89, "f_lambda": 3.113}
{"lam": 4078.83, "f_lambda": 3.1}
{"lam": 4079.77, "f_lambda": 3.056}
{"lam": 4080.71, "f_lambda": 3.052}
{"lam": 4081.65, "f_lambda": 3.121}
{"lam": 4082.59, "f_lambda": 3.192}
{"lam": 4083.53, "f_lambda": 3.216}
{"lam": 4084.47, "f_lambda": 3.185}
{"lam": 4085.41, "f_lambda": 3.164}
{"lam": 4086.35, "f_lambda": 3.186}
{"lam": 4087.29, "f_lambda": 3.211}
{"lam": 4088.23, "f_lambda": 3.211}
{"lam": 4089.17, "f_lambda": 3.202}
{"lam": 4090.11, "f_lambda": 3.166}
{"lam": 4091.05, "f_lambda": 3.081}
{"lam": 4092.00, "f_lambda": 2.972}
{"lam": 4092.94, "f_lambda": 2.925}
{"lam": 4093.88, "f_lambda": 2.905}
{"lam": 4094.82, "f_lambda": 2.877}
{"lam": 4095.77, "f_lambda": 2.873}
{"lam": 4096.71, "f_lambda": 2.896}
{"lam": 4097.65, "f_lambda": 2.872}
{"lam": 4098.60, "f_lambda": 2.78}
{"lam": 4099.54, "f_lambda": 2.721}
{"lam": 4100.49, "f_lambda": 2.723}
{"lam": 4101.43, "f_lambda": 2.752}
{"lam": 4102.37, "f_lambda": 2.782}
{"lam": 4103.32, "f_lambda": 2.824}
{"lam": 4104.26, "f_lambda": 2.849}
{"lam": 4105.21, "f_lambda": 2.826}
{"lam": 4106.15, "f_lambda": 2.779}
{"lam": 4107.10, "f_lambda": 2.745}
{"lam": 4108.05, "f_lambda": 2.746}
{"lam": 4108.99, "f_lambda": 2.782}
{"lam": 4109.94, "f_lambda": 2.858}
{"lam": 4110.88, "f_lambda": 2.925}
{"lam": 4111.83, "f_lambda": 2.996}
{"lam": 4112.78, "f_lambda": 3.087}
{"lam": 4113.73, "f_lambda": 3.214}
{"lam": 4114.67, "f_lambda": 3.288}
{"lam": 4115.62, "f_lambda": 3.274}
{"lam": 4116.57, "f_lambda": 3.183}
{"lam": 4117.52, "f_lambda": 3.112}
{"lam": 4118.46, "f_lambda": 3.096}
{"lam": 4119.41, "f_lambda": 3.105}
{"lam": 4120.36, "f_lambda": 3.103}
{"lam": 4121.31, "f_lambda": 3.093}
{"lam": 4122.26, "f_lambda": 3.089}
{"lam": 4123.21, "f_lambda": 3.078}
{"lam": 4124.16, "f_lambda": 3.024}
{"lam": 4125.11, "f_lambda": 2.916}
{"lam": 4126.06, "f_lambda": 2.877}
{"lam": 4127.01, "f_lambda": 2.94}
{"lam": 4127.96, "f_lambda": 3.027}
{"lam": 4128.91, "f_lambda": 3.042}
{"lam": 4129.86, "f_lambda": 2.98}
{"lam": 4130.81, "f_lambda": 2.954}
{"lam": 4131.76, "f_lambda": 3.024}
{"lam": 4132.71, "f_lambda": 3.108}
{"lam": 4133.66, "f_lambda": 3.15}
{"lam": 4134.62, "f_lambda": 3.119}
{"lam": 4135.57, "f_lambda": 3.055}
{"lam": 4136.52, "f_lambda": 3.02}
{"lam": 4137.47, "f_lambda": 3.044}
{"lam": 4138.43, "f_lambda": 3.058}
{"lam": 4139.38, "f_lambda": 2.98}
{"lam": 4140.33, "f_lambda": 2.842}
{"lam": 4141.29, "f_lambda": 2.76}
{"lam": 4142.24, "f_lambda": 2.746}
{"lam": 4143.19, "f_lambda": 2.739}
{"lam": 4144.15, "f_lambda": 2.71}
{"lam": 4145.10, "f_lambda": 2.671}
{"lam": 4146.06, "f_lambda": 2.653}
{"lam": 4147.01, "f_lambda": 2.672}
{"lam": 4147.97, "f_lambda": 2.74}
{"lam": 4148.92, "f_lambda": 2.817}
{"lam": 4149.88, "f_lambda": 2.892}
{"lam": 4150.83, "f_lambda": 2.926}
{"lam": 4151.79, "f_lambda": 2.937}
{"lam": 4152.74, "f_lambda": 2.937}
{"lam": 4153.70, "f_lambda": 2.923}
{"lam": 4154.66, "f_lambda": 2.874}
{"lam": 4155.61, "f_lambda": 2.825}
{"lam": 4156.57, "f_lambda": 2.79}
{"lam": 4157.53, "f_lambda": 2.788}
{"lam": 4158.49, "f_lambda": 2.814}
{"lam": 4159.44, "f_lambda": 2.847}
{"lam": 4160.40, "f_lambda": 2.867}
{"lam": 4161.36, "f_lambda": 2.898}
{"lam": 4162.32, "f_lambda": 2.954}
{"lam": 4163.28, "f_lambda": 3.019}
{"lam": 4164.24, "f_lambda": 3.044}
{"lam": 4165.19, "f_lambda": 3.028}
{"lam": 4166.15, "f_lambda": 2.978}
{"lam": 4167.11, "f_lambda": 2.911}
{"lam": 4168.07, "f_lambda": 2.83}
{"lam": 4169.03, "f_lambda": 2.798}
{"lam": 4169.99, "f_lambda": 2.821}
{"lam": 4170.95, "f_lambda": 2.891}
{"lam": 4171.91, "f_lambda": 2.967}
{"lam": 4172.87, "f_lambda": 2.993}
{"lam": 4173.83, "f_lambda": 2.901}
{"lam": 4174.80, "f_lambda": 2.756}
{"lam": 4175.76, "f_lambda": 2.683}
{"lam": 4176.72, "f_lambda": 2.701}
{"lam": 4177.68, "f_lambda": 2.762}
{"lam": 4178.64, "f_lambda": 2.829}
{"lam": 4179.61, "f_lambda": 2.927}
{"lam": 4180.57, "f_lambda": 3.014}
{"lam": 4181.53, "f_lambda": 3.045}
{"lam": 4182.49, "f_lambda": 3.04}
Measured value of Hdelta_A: -0.2 Ang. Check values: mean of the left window 3.06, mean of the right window 2.89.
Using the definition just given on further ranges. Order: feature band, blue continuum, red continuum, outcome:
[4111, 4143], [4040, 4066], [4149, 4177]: -1.17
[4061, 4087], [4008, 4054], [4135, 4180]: -0.80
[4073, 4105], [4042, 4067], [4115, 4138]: 0.28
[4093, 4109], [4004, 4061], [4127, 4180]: 0.77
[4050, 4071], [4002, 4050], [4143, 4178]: 0.16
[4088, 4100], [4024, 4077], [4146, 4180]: 0.06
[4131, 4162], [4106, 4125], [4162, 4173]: 0.95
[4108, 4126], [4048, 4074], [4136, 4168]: -0.79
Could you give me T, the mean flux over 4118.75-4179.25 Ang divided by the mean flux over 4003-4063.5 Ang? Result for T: 0.96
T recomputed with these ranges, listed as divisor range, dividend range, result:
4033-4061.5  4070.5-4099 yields 1.01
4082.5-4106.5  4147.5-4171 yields 0.97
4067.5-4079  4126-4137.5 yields 0.97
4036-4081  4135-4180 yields 0.94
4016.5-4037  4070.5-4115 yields 1.00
